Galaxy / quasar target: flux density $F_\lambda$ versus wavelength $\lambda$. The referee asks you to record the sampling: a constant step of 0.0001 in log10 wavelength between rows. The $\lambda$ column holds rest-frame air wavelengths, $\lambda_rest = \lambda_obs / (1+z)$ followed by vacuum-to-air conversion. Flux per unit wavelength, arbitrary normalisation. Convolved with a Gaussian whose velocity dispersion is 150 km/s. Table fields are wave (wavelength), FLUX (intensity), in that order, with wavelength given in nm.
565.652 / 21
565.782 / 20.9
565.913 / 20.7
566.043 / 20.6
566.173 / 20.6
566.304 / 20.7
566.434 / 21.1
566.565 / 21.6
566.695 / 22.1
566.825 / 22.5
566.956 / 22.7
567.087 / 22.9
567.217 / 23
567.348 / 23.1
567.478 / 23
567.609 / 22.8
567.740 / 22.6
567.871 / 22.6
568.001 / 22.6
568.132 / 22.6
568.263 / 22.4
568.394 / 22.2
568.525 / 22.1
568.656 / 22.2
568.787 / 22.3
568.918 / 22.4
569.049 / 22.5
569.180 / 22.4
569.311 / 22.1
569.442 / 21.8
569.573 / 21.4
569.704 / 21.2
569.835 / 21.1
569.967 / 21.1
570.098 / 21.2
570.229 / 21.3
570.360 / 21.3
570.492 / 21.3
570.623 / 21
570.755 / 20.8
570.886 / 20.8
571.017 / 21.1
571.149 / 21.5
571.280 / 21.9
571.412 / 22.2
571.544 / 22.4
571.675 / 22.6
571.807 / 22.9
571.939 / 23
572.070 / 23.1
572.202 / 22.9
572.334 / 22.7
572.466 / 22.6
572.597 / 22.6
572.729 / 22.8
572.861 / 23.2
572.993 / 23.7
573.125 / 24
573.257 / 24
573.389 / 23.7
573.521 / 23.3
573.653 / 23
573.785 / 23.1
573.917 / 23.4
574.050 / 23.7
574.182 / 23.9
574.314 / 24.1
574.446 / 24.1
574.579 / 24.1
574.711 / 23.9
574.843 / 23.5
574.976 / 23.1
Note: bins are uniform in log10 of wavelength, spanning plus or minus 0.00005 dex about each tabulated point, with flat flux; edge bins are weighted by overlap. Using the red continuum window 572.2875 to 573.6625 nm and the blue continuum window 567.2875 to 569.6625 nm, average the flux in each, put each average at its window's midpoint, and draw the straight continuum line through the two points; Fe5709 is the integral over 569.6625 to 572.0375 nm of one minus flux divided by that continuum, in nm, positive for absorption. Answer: 0.13 nm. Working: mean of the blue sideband 22.4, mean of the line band 21.6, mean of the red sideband 23.3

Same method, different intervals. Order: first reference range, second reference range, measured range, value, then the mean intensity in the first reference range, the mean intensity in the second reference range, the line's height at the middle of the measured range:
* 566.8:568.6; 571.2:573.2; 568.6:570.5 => 0.08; 22.6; 22.8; 22.7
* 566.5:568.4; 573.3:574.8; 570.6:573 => 0.10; 22.6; 23.7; 23.3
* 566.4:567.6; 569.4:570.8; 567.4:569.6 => -0.05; 22.5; 21.2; 21.9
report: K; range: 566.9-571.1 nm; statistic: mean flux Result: 22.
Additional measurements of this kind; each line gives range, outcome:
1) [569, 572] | 21.7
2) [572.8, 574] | 23.5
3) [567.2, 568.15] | 22.8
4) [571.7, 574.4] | 23.3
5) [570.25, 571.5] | 21.3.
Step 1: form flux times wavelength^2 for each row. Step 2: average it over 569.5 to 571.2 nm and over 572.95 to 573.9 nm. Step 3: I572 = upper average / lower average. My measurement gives 1.12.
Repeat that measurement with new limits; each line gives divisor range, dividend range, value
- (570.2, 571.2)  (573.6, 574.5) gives 1.13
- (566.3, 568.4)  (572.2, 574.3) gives 1.06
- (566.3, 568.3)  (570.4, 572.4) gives 0.99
